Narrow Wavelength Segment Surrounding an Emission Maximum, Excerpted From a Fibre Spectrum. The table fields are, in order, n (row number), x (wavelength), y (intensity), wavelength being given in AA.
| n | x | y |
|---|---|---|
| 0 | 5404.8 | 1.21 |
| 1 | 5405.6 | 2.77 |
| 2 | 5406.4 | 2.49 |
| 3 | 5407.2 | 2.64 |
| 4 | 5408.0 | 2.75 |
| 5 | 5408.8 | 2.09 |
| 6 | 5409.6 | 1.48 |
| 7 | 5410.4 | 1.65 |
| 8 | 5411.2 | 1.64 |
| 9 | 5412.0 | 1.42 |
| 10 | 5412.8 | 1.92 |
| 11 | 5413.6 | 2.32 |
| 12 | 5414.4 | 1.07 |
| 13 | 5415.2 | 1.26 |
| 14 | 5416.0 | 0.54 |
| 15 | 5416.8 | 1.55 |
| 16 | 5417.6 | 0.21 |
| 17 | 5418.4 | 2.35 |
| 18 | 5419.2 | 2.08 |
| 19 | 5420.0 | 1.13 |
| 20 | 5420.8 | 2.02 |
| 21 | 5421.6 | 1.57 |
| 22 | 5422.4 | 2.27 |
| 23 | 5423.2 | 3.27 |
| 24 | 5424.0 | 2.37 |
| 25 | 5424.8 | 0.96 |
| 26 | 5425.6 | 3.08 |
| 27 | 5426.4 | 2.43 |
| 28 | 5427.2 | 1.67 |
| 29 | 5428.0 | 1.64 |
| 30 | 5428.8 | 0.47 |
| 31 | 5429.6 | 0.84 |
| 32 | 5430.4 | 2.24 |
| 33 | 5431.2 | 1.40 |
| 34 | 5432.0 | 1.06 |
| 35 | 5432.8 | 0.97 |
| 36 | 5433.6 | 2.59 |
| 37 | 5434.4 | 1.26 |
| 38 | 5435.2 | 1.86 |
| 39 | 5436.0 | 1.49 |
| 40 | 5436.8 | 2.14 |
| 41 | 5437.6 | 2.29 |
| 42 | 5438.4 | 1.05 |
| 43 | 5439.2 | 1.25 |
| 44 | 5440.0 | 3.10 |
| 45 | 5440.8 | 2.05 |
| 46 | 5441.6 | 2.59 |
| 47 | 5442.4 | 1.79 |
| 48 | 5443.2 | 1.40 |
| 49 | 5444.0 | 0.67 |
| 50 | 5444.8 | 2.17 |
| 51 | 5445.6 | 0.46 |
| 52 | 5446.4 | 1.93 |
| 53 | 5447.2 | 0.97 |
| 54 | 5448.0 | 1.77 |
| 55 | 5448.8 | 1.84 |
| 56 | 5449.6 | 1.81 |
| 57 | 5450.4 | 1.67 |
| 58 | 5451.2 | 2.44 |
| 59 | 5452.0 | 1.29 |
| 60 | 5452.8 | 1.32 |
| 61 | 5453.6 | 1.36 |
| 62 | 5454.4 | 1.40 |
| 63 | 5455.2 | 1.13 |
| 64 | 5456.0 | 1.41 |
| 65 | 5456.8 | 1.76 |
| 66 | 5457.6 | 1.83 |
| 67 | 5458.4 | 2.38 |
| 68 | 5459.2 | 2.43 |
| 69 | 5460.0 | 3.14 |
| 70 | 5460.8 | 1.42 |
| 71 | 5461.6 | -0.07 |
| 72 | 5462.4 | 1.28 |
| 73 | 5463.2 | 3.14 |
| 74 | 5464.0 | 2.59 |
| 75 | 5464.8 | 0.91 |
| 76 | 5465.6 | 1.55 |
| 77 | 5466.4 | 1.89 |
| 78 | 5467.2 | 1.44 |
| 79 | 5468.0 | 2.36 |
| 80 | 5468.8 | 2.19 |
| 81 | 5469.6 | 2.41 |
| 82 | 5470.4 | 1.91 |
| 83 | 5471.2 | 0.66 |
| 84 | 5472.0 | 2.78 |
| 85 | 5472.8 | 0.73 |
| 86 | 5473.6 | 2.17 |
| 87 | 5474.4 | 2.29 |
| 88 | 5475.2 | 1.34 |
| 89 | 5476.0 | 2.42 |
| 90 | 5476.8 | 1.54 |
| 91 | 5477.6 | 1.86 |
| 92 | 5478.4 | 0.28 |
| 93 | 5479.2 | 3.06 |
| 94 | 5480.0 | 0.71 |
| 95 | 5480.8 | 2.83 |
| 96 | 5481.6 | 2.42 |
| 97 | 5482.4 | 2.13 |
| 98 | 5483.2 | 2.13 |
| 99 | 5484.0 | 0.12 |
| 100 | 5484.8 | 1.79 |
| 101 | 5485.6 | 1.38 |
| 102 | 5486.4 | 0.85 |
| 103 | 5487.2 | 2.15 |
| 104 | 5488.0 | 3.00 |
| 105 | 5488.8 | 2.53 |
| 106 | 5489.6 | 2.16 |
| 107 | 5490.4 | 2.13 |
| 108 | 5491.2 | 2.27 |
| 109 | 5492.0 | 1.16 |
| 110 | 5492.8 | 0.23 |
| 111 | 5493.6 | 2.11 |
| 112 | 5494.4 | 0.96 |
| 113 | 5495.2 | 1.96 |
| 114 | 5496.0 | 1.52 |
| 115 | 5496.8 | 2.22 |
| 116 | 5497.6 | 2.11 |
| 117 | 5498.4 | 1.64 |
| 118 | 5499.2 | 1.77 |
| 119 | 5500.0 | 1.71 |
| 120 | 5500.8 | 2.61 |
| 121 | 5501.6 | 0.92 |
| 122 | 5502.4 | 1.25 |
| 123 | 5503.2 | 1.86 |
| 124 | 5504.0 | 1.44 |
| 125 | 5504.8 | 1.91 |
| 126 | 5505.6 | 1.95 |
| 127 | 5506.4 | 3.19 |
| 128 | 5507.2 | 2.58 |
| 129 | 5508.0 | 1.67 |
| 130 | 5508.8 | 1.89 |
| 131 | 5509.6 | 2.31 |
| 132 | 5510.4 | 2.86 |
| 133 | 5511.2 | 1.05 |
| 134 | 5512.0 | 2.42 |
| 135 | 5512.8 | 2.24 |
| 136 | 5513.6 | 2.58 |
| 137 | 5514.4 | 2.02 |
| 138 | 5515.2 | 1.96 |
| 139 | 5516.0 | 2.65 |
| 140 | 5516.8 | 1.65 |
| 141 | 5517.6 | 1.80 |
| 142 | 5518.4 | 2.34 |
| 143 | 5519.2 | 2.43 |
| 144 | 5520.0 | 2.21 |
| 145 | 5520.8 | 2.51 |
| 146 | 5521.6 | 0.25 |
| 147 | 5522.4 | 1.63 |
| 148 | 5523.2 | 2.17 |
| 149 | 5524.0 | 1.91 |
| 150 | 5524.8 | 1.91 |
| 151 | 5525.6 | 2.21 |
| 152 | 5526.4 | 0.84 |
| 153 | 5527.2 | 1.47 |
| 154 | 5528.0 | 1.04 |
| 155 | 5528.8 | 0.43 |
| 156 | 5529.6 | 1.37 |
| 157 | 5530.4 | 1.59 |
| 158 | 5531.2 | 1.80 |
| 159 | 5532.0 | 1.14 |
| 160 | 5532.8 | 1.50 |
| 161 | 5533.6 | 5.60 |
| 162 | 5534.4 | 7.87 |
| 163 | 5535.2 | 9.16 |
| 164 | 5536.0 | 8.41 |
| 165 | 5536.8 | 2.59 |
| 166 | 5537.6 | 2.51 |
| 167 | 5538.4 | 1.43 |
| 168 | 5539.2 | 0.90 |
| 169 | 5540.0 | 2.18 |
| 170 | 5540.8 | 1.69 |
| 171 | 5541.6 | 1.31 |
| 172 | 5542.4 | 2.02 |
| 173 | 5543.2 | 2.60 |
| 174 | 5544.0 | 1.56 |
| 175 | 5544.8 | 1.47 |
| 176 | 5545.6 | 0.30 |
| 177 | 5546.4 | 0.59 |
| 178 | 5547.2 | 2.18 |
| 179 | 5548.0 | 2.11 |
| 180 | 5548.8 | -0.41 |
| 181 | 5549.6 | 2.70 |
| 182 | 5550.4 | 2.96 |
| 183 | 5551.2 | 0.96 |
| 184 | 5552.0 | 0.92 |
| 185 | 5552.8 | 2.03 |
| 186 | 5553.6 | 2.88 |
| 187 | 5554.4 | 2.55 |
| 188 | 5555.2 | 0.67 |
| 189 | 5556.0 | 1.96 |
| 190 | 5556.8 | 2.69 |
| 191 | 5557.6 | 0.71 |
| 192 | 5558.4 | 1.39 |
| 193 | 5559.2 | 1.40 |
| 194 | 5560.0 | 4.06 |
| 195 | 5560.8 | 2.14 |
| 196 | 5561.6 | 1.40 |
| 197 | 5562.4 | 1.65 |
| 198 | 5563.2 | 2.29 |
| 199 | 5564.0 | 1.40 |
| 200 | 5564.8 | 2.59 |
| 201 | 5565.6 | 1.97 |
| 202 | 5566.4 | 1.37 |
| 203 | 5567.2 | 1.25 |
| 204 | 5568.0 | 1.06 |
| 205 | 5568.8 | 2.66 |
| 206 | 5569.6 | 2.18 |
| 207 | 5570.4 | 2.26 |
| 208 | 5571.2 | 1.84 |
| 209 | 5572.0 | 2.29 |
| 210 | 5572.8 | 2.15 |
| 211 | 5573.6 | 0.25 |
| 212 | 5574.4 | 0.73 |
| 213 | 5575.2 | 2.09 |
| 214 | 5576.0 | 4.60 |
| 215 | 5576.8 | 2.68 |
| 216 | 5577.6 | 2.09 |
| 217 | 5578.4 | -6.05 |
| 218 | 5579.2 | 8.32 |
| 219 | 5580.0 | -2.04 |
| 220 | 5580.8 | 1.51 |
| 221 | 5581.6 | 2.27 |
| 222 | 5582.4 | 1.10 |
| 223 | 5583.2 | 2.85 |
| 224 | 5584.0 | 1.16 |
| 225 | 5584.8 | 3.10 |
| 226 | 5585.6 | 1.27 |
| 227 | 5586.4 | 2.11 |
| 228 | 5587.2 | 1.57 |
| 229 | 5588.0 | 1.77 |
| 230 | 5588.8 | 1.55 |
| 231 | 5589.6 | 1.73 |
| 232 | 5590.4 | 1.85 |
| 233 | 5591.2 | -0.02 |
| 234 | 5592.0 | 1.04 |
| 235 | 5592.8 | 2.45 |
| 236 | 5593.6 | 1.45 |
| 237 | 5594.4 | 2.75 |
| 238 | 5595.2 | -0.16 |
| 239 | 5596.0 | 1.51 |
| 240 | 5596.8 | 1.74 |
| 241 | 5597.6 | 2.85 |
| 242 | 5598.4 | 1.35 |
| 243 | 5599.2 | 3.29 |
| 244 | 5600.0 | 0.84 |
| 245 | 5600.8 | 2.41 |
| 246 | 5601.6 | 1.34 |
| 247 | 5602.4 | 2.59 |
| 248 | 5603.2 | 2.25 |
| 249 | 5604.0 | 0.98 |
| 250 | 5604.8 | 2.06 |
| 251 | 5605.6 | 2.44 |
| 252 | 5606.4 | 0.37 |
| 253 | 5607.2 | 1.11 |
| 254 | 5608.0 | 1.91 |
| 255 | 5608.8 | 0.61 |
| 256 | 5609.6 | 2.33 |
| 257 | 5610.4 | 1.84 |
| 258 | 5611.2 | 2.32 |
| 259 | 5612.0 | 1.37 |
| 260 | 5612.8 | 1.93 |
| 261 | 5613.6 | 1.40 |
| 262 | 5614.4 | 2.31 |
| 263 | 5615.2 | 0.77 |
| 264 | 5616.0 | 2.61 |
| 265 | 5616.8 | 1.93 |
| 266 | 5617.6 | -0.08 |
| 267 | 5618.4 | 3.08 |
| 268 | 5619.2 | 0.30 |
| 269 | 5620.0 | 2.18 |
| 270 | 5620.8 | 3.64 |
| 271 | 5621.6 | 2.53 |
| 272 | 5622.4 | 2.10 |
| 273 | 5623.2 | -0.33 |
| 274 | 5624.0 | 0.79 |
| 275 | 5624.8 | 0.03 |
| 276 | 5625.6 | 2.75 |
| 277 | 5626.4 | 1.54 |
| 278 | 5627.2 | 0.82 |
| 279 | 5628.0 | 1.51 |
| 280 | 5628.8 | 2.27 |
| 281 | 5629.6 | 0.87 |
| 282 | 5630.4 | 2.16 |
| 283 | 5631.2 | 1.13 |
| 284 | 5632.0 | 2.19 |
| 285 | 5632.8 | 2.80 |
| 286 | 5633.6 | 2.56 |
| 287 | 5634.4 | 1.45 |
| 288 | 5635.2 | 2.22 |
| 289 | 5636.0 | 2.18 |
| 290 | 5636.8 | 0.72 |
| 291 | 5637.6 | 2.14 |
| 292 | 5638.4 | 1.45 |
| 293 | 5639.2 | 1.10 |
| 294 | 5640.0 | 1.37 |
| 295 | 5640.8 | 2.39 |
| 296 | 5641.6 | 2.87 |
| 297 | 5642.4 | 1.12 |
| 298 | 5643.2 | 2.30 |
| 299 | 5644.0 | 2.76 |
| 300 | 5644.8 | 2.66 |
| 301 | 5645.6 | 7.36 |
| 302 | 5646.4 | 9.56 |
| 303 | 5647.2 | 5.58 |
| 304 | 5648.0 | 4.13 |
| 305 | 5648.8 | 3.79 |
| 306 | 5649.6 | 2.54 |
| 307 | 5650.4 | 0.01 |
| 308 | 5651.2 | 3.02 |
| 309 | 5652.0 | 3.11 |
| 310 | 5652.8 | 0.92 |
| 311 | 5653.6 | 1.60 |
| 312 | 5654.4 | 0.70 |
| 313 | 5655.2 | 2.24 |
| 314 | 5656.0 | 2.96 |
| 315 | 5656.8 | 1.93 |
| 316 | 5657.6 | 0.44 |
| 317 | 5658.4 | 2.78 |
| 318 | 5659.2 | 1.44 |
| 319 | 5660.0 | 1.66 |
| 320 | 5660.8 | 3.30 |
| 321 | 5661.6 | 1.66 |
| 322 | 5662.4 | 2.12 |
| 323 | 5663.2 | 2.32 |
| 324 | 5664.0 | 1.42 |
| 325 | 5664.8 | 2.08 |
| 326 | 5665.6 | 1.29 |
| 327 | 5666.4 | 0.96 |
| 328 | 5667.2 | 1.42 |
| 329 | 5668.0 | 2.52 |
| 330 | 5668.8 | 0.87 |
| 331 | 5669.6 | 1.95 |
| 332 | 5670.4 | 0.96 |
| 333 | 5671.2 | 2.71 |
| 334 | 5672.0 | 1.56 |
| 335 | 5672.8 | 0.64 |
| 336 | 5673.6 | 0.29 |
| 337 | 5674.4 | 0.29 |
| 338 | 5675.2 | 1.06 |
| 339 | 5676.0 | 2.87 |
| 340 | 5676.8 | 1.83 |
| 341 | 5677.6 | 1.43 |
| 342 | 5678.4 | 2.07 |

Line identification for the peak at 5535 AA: H-beta 4861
